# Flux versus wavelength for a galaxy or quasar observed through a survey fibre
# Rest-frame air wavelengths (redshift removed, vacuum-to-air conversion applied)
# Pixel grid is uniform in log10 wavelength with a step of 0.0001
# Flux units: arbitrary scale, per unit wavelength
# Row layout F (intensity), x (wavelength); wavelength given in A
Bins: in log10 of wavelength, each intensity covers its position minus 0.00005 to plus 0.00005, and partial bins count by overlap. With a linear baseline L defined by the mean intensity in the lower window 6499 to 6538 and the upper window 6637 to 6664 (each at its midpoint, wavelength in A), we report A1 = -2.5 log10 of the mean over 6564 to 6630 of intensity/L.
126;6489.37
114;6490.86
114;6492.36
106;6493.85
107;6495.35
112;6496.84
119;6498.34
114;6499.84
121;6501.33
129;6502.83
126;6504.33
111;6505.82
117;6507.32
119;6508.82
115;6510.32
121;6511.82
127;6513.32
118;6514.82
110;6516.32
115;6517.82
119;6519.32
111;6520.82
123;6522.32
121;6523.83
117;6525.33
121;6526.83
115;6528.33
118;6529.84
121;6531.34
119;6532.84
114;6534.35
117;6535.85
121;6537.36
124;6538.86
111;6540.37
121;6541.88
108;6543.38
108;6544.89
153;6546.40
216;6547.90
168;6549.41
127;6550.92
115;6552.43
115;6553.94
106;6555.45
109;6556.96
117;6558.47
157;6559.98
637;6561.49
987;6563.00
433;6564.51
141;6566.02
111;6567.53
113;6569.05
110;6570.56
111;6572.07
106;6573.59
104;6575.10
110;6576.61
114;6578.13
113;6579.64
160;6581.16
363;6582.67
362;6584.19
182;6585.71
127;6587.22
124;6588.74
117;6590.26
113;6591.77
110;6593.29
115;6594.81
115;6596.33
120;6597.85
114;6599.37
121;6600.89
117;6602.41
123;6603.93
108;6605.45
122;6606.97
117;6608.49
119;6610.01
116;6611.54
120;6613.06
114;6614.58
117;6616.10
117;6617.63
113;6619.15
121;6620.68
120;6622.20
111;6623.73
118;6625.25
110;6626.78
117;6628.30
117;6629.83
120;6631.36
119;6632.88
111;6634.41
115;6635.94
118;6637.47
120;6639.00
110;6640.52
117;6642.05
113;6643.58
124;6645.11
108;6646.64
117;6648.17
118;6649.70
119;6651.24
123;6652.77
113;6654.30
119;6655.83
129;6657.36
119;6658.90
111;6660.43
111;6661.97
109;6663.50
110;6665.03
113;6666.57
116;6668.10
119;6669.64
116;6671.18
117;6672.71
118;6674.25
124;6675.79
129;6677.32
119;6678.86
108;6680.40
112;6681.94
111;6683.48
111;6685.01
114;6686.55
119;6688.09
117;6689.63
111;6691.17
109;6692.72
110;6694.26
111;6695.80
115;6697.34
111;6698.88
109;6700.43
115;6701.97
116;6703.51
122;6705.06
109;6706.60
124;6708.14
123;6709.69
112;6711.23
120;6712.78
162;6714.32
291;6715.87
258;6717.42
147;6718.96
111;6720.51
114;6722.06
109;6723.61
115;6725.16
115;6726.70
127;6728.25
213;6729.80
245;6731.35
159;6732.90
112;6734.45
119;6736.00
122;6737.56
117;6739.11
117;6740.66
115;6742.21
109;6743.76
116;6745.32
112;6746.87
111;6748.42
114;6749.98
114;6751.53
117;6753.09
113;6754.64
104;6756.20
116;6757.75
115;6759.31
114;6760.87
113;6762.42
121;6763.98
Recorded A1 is -0.16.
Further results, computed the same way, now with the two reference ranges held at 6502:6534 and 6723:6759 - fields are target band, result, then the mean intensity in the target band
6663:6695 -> 0.085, 115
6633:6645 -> 0.067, 116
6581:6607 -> -0.240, 151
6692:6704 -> 0.119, 112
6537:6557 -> -0.086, 130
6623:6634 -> 0.060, 116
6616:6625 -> 0.052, 117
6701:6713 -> 0.071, 117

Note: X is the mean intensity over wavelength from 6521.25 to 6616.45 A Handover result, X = 157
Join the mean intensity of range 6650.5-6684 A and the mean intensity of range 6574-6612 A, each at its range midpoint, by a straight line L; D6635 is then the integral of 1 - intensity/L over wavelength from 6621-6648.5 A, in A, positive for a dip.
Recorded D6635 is 2.4 A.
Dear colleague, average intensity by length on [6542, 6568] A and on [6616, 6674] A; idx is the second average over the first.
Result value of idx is 0.5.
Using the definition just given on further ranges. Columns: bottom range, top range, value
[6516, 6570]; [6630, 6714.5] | 0.68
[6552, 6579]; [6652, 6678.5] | 0.56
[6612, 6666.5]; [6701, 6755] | 1.16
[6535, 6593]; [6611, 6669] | 0.64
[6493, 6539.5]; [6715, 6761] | 1.15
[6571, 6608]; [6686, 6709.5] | 0.82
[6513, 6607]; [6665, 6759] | 0.80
